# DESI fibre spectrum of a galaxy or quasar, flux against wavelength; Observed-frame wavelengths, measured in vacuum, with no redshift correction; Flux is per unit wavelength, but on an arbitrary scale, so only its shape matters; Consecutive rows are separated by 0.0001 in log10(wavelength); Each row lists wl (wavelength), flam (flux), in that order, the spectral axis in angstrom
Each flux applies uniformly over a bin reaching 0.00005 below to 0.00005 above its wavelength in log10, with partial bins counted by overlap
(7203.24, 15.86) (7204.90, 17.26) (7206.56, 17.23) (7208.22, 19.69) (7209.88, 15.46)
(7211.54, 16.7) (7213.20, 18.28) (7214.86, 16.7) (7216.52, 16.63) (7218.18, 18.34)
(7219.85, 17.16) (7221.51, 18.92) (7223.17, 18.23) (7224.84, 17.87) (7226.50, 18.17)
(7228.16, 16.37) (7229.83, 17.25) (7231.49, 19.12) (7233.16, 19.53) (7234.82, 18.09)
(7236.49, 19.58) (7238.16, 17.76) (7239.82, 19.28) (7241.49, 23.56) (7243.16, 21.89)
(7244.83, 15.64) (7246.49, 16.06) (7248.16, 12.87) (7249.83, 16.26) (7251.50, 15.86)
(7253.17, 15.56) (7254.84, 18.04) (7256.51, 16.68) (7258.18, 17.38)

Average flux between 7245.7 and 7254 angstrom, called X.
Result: 15.3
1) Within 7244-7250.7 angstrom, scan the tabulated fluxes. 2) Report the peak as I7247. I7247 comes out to 16.26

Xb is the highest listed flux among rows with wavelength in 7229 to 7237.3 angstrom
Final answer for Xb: 19.58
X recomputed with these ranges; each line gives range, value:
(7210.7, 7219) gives 17.3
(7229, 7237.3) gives 18.7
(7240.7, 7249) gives 18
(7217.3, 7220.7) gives 17.7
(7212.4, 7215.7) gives 17.5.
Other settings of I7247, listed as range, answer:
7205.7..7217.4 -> 19.69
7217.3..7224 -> 18.92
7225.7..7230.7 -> 18.17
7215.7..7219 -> 18.34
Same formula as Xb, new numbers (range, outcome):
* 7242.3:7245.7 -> 21.89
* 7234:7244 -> 23.56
